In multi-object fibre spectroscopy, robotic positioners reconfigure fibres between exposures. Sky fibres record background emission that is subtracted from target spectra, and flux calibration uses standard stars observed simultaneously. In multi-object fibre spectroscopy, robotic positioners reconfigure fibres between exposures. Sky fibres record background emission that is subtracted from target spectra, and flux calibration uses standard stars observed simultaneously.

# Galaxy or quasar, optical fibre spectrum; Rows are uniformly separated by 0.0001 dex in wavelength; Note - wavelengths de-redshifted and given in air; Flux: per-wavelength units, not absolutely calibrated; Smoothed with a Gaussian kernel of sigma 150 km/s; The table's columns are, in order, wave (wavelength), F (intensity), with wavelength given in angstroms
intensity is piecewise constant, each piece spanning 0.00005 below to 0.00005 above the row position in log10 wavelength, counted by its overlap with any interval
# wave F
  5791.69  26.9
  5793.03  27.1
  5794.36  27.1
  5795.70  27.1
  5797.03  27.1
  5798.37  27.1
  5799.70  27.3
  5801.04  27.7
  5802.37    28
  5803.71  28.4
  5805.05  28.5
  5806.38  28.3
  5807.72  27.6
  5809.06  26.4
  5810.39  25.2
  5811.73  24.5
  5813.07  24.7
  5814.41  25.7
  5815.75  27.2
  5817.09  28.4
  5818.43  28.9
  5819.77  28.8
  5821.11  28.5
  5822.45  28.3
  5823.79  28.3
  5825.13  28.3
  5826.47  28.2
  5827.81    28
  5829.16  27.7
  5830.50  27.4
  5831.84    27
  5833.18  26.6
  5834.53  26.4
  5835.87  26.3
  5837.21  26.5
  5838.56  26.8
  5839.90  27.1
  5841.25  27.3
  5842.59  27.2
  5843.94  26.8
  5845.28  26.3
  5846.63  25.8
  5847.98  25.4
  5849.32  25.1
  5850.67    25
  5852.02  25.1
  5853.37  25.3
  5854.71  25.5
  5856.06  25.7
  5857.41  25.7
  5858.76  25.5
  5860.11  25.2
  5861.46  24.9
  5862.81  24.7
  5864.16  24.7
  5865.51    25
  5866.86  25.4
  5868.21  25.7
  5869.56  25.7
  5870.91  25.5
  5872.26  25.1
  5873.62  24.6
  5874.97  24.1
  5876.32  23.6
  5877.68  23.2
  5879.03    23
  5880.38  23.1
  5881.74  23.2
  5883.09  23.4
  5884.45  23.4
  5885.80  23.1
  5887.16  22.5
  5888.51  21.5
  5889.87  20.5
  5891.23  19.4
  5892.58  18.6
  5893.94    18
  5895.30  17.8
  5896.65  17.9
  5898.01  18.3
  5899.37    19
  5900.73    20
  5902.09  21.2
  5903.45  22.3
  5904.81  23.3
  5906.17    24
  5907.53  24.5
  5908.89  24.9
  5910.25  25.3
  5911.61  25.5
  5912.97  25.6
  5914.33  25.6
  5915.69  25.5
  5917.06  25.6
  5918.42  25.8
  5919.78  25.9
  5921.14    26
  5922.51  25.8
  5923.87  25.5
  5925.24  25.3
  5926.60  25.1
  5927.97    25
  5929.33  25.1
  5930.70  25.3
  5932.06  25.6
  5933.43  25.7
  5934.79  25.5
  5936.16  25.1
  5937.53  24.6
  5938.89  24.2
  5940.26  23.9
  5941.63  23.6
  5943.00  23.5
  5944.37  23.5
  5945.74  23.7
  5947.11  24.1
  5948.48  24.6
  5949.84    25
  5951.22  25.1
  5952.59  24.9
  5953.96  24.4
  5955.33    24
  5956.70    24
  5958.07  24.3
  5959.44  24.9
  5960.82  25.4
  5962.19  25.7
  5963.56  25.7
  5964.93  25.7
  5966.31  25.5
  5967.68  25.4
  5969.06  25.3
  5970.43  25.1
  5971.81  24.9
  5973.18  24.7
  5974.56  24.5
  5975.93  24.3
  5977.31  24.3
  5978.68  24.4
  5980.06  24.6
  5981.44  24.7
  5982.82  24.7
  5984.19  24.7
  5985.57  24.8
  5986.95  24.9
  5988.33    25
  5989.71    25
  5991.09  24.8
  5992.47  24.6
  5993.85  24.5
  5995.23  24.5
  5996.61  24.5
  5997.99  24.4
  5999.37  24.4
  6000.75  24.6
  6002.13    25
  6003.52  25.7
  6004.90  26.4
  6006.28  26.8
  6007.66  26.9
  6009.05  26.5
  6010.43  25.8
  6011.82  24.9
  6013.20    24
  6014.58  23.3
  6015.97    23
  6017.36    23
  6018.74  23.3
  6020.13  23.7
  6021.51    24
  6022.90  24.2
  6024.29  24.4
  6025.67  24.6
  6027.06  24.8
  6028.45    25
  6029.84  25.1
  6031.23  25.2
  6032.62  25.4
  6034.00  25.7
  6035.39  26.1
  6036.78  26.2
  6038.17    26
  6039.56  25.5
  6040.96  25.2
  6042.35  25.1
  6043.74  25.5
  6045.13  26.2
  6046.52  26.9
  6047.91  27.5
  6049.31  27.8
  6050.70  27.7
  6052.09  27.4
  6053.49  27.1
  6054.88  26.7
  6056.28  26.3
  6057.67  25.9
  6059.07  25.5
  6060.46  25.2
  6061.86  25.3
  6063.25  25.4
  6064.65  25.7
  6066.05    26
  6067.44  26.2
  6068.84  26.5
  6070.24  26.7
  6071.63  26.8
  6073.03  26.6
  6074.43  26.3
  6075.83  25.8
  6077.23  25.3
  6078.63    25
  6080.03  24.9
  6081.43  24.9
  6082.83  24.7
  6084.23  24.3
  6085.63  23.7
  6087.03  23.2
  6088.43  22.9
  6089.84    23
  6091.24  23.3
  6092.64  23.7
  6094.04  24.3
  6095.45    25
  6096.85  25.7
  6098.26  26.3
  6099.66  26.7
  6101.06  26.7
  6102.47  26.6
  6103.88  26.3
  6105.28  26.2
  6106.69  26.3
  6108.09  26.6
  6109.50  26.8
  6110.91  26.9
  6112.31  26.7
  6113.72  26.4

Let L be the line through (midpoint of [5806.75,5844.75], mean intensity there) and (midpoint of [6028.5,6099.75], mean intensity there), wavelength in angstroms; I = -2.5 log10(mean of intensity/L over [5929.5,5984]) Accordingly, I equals 0.07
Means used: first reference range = 27.2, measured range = 24.7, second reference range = 25.6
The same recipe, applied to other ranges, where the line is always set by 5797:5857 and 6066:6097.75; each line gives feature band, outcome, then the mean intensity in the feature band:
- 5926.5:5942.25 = 0.05 mag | 24.9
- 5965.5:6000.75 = 0.04 mag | 24.7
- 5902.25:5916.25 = 0.08 mag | 24.5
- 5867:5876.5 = 0.07 mag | 25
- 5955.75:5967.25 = 0.03 mag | 25.1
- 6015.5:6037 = 0.03 mag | 24.6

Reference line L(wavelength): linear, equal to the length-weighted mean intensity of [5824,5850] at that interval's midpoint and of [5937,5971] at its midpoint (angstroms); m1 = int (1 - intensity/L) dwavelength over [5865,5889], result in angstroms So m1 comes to 1.98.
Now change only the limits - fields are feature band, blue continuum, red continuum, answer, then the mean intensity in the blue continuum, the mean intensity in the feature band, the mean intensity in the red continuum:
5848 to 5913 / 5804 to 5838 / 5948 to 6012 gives 7.7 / 27.3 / 23.3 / 25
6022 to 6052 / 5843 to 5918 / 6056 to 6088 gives -0.7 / 23.7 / 25.7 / 25.5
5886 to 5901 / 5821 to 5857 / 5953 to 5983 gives 3.7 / 26.7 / 19.5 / 24.8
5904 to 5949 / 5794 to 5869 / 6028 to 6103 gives 2.3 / 26.6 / 24.9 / 25.6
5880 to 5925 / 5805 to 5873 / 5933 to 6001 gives 4.8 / 26.4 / 22.8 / 24.7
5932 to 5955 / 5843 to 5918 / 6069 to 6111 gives -0.3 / 23.7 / 24.5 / 25.4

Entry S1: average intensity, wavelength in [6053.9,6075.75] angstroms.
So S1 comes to 26.1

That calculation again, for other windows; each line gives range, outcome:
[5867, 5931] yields 23.4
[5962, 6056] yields 25.2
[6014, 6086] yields 25.5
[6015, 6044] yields 24.8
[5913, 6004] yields 24.9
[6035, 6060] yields 26.4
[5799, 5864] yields 26.7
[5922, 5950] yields 24.7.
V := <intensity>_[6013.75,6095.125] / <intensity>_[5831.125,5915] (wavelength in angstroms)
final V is 1.05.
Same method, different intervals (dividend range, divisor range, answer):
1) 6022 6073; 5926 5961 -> 1.05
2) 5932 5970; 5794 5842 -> 0.91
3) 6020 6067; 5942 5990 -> 1.04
